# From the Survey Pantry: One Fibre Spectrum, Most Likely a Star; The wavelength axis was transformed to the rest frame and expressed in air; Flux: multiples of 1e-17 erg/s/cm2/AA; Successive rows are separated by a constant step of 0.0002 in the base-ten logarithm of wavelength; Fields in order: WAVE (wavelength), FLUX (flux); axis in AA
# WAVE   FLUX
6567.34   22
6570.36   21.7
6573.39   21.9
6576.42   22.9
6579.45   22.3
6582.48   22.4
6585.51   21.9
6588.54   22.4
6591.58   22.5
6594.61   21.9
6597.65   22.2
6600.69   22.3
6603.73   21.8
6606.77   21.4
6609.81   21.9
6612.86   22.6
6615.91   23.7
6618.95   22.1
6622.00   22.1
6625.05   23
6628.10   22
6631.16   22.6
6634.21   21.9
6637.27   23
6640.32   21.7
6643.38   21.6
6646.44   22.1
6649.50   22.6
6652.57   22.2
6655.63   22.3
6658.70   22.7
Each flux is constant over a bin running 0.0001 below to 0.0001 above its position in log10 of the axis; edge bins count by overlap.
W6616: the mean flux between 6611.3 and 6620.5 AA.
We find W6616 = 22.8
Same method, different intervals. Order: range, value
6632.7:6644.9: 22.1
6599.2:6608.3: 21.8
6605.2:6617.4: 22.4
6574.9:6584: 22.5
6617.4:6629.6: 22.3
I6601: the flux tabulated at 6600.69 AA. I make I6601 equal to 22.3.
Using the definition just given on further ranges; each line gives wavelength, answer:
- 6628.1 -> 22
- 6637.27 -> 23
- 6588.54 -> 22.4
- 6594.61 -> 21.9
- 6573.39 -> 21.9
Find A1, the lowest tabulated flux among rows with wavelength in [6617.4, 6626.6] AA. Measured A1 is 22.1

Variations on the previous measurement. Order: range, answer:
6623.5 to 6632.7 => 22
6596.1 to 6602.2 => 22.2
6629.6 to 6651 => 21.6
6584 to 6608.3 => 21.4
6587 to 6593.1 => 22.4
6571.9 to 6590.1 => 21.9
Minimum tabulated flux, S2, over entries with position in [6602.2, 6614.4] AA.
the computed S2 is 21.4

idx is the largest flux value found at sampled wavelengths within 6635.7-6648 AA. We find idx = 23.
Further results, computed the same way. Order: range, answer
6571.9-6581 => 22.9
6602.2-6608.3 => 21.8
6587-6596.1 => 22.5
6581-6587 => 22.4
